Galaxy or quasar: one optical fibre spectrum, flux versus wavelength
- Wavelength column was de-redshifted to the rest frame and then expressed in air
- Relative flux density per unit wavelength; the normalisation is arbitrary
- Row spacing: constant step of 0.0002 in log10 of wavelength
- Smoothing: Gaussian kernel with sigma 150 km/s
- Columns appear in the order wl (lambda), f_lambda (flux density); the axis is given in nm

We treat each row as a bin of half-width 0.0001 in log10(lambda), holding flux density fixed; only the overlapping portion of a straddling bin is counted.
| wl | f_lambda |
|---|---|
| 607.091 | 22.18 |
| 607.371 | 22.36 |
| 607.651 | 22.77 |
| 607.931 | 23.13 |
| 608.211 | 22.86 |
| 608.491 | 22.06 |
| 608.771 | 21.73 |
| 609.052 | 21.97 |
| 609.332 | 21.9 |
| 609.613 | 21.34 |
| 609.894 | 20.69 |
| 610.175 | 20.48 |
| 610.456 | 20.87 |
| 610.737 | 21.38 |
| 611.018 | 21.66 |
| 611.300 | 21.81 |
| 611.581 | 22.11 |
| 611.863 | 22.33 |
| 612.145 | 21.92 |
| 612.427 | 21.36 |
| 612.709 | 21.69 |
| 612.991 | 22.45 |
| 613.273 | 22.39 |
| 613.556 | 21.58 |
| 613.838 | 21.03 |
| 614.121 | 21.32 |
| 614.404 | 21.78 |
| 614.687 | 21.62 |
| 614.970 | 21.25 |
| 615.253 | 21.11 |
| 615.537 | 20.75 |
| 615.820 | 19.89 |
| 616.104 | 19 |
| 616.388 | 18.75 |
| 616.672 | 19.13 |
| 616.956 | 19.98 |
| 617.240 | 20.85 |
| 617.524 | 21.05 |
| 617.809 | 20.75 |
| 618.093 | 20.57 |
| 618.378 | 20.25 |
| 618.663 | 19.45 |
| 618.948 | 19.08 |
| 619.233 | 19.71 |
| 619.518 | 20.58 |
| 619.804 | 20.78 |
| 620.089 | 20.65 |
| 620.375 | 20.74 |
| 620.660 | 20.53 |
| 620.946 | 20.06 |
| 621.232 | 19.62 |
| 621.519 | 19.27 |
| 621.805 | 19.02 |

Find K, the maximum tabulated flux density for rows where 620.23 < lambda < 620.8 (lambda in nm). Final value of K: 20.74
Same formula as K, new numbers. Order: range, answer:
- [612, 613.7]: 22.45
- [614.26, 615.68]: 21.78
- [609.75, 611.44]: 21.81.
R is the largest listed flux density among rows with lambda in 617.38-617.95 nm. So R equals 21.05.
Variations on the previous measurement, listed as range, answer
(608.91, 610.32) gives 21.97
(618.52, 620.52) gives 20.78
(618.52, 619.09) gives 19.45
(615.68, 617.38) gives 20.85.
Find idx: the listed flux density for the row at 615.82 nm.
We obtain 19.89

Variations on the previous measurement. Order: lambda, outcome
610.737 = 21.38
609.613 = 21.34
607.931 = 23.13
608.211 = 22.86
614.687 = 21.62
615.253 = 21.11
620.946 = 20.06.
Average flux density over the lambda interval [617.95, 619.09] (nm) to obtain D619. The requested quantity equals 19.8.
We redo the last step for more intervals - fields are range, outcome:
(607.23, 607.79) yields 22.5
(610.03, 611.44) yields 21.2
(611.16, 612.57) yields 21.9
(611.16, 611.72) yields 22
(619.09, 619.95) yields 20.4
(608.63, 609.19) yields 21.8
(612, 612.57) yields 21.6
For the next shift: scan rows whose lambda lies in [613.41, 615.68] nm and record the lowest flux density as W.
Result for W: 20.75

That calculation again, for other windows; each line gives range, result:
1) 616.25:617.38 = 18.75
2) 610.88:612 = 21.66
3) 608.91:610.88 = 20.48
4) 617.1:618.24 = 20.57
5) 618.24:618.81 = 19.45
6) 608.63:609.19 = 21.73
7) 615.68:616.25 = 19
